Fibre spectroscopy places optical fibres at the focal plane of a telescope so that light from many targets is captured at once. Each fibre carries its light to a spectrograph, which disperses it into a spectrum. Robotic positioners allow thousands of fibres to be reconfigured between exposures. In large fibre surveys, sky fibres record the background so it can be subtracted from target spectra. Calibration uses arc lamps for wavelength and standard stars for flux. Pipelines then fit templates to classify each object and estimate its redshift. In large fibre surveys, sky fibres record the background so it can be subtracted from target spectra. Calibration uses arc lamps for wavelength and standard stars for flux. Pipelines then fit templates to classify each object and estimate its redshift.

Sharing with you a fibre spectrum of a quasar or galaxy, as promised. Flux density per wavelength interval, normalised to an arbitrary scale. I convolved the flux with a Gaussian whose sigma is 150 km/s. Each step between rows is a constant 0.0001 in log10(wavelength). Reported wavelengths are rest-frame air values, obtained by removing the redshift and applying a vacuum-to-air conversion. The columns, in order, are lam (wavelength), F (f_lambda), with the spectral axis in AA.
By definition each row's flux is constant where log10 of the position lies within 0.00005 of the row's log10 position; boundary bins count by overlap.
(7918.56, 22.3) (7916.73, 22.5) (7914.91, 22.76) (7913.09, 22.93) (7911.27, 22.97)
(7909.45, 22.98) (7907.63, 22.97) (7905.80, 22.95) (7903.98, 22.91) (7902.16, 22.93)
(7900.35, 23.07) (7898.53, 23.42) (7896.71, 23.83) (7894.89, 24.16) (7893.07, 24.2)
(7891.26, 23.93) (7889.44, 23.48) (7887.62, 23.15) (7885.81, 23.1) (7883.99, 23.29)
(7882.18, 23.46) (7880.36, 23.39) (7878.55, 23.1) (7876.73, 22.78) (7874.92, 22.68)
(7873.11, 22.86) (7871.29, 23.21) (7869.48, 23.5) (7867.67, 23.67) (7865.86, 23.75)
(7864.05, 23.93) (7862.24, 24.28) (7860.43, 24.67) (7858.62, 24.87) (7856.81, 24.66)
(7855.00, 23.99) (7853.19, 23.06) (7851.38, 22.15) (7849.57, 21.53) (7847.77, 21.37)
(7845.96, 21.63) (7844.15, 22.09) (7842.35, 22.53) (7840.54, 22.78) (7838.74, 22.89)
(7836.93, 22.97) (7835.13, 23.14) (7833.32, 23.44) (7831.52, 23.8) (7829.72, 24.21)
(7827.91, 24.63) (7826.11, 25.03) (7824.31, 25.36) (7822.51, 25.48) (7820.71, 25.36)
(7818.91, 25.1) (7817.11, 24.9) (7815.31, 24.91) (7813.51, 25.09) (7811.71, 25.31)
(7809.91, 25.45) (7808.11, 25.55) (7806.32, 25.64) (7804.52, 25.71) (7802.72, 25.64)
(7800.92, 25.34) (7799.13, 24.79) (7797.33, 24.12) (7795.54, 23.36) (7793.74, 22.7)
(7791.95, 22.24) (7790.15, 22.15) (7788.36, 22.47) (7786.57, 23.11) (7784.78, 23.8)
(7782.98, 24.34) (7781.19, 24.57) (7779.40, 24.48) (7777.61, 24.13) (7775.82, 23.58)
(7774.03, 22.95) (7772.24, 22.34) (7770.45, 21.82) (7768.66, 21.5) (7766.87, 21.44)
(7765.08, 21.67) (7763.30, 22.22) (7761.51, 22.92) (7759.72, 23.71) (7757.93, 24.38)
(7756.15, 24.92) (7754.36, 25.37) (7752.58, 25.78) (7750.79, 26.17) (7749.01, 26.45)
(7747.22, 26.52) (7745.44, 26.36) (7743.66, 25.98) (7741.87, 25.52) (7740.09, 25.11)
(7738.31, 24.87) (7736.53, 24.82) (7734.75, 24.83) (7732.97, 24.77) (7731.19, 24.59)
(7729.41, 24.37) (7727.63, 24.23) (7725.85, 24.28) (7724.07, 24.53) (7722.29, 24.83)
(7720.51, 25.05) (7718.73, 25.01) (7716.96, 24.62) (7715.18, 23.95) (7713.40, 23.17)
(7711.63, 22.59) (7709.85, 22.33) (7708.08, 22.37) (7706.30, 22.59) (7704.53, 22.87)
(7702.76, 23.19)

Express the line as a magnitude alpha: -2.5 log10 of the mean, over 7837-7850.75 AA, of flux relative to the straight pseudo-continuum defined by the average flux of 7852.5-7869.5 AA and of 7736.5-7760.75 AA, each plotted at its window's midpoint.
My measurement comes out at 0.099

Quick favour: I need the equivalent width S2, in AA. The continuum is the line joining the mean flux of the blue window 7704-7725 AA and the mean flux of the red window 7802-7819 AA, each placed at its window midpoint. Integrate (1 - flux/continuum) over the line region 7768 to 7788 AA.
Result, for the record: 1.2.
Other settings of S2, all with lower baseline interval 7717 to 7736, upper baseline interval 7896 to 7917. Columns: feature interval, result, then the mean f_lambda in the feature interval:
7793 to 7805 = -0.25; 24.5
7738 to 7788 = 0.44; 24.1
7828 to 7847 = 0.52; 23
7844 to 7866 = 0.23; 23.2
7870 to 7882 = 0.13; 23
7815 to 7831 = -0.80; 25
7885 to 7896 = -0.24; 23.7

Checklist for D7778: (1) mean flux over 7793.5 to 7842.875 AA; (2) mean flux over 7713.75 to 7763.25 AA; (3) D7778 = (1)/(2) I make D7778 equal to 0.98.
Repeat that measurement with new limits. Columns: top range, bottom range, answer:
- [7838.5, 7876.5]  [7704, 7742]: 0.96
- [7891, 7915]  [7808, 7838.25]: 0.95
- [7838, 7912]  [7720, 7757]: 0.92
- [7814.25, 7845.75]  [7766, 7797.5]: 1.04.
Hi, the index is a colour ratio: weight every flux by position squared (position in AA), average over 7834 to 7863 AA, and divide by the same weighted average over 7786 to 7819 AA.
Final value 0.96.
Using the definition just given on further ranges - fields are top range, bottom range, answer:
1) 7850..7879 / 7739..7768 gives 0.98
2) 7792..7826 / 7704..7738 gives 1.06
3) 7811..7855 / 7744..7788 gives 1.01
